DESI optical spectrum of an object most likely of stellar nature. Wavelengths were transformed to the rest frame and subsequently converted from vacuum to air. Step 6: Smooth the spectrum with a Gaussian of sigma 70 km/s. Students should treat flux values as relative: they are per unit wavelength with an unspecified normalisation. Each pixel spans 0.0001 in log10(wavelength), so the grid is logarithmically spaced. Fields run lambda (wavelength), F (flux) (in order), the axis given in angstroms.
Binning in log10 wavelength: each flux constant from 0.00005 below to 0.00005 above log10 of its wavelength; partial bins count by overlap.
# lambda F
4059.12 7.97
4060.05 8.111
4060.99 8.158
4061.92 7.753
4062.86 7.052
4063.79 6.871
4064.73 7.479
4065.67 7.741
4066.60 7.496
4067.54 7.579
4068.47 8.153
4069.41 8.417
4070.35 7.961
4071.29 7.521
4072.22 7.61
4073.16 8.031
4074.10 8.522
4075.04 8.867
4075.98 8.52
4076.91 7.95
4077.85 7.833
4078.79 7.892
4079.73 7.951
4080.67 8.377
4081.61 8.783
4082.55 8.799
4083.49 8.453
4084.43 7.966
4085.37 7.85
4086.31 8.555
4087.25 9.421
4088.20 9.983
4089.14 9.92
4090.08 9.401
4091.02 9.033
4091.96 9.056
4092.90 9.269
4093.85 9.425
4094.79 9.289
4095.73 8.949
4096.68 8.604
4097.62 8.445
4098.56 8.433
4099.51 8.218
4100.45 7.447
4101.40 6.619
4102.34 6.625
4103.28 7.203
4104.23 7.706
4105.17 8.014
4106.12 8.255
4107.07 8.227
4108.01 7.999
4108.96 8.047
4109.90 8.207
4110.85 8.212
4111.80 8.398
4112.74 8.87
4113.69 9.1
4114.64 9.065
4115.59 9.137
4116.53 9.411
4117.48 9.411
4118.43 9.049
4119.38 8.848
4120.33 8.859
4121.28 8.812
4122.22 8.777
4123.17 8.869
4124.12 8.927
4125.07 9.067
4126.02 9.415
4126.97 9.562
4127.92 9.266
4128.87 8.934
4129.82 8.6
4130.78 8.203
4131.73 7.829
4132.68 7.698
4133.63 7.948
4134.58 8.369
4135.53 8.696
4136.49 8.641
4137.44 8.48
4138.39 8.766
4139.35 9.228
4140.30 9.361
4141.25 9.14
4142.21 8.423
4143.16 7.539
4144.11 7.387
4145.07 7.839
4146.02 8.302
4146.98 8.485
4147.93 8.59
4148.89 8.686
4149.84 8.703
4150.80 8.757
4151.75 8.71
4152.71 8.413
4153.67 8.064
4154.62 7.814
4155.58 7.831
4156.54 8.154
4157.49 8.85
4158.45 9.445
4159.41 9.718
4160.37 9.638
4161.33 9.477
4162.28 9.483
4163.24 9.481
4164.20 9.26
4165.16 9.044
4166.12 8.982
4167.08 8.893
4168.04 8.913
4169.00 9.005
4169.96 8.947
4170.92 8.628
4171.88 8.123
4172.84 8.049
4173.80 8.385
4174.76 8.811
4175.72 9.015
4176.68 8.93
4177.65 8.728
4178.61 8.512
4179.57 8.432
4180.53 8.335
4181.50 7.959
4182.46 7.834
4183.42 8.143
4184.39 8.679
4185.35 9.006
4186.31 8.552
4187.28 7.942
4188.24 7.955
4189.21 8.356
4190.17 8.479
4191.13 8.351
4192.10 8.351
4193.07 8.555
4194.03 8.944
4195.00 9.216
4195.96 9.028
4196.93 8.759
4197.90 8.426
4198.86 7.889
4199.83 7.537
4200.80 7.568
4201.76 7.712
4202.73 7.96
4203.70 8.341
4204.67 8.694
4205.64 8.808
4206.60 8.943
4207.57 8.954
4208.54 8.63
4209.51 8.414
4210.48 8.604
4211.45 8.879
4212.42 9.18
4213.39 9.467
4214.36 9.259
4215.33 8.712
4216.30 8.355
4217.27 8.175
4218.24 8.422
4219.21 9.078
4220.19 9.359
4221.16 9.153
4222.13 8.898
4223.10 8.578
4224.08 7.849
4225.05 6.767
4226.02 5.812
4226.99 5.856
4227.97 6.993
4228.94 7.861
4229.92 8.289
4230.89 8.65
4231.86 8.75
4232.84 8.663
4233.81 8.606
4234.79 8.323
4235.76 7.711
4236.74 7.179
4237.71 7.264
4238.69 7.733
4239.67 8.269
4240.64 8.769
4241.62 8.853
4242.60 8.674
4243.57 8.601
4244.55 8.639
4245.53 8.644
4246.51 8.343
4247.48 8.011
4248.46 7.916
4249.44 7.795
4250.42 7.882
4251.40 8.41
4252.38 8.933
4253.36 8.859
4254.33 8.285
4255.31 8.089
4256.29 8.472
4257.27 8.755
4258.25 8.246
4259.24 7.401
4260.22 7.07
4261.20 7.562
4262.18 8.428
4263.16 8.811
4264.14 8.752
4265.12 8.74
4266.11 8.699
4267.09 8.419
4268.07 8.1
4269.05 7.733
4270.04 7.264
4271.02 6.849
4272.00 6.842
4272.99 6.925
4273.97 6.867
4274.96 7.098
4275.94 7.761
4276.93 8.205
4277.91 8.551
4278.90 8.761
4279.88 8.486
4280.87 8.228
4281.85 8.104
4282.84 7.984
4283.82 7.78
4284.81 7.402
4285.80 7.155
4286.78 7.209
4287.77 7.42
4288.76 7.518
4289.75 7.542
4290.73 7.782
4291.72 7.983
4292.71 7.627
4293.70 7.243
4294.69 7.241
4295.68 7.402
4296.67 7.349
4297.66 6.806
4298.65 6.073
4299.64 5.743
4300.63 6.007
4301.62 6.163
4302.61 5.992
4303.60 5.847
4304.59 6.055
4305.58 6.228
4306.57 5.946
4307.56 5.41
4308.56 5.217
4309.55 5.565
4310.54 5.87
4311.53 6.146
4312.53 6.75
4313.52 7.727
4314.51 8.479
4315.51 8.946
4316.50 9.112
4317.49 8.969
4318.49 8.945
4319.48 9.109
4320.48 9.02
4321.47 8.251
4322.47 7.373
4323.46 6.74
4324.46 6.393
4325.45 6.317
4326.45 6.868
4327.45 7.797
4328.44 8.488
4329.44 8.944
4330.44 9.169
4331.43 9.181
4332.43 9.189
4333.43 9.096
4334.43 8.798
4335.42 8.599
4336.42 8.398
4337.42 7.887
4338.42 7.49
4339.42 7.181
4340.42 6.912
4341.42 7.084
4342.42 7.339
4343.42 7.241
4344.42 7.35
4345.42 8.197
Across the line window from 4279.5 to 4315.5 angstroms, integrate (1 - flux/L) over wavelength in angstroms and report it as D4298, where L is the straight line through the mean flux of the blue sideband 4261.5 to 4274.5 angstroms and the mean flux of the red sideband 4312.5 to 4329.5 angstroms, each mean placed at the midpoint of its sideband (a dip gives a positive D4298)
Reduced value 4.5 angstroms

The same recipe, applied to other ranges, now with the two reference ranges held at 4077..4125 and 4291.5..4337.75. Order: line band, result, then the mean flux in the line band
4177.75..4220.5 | -2.6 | 8.52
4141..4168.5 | -1.4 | 8.69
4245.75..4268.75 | -1.6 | 8.26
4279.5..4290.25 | -0.2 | 7.71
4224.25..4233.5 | 0.4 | 7.55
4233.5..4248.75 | -0.8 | 8.22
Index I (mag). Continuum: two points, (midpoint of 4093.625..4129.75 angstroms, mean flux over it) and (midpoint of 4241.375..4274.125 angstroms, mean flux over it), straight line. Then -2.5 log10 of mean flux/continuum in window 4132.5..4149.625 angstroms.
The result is 0.00 mag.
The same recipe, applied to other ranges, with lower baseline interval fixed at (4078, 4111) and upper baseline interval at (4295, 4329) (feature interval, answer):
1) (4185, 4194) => -0.081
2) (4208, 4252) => -0.098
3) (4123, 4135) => -0.060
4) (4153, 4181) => -0.108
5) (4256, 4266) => -0.121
